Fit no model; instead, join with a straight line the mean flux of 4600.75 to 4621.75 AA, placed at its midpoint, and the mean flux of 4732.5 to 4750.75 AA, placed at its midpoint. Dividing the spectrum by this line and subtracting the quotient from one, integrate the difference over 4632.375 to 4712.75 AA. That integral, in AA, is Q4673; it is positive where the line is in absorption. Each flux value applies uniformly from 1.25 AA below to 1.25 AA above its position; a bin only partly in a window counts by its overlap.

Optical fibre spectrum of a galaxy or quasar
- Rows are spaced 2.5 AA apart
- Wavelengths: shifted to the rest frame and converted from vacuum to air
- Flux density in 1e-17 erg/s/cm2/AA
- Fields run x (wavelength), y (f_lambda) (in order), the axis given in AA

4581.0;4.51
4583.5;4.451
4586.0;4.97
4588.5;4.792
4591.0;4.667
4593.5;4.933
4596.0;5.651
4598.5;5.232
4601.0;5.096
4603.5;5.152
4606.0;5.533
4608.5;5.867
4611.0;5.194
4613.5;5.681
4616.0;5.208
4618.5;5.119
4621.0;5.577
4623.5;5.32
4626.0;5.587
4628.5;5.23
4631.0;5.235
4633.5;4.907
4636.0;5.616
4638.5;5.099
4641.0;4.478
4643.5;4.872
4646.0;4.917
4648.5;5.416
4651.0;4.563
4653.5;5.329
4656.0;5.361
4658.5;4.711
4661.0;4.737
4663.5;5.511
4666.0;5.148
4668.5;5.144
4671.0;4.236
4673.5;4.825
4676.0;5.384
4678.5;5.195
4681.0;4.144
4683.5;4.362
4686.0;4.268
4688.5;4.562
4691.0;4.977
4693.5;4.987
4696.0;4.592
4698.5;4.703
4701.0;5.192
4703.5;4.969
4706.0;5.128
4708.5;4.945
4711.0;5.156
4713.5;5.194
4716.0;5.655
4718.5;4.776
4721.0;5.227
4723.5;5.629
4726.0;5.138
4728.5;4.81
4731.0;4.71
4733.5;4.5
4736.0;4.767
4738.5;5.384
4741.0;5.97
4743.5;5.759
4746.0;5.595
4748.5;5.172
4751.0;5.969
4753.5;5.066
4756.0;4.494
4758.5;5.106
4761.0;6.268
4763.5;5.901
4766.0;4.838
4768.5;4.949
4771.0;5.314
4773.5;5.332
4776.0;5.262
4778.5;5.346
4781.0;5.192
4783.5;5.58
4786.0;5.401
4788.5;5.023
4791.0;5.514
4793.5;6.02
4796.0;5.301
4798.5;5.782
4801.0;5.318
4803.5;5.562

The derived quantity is 6.8 AA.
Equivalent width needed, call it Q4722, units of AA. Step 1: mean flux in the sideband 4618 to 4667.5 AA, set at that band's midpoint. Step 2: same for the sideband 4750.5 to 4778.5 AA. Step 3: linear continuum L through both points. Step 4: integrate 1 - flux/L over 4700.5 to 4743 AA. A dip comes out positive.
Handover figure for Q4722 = 0.9 AA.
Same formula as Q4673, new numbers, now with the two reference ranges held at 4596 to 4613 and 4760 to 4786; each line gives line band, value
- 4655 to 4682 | 2.2 AA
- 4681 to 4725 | 3.7 AA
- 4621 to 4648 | 1.1 AA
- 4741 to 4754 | -0.5 AA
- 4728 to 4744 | 0.8 AA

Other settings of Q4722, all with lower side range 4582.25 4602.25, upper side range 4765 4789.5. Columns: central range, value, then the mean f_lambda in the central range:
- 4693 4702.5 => 0.5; 4.86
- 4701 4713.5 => 0.1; 5.08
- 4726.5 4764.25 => -0.7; 5.29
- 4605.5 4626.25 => -1.8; 5.44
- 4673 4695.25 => 1.6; 4.74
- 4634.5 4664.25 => 0.1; 5.04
